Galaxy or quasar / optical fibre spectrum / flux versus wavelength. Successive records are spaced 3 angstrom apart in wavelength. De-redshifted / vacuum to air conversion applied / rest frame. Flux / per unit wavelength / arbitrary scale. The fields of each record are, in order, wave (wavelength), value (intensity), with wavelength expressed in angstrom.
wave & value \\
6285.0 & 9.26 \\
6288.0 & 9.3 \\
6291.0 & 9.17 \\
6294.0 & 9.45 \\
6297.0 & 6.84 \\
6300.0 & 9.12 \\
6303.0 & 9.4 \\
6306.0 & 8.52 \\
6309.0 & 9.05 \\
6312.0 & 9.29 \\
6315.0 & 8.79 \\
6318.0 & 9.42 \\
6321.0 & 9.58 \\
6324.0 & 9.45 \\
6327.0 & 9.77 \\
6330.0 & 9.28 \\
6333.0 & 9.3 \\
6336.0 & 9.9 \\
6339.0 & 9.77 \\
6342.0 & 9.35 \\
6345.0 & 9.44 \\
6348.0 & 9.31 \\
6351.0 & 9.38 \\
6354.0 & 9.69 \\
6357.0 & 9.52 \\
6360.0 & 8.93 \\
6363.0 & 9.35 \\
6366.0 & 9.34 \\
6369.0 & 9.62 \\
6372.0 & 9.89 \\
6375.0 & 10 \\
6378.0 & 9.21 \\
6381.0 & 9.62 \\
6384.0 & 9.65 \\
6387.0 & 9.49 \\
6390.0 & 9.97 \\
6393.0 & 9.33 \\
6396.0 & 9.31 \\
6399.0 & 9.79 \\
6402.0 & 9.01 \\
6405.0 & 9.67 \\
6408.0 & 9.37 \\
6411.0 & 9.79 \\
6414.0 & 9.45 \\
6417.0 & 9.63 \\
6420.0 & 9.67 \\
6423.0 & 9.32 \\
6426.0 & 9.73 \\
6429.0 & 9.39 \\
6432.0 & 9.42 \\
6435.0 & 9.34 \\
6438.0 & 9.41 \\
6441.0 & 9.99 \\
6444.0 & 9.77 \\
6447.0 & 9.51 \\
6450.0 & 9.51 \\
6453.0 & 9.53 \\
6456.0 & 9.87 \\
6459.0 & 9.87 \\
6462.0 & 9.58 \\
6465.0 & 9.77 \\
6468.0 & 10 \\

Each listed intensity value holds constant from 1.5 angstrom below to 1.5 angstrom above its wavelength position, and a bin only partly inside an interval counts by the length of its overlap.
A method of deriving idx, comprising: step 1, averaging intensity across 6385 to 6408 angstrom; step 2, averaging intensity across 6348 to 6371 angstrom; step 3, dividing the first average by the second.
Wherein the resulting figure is 1.01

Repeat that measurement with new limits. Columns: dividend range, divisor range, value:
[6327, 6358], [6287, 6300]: 1.09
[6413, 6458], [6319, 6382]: 1.01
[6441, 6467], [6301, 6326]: 1.05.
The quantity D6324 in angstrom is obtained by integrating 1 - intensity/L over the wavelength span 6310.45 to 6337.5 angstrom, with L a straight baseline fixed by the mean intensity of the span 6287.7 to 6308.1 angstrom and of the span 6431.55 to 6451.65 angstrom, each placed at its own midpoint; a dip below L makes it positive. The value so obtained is -1.4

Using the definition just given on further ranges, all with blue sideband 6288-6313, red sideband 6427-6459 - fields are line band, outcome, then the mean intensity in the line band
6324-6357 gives -1.6 angstrom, 9.52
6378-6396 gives -0.5 angstrom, 9.55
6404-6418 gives -0.2 angstrom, 9.58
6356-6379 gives -0.7 angstrom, 9.49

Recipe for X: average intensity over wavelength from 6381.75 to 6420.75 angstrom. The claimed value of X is 9.55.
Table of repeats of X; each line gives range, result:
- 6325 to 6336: 9.51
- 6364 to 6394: 9.61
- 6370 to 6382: 9.68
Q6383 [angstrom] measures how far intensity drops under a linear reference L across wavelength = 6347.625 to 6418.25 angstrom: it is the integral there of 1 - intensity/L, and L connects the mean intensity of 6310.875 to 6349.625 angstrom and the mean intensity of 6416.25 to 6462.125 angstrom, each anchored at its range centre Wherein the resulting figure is 0.0 angstrom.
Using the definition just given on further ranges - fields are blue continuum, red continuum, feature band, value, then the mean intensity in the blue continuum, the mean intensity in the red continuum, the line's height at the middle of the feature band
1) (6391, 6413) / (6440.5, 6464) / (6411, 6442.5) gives 0.1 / 9.48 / 9.69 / 9.58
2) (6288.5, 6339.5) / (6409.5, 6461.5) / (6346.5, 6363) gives -0.1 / 9.17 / 9.6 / 9.32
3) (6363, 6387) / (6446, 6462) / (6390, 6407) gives 0.3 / 9.59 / 9.66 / 9.61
